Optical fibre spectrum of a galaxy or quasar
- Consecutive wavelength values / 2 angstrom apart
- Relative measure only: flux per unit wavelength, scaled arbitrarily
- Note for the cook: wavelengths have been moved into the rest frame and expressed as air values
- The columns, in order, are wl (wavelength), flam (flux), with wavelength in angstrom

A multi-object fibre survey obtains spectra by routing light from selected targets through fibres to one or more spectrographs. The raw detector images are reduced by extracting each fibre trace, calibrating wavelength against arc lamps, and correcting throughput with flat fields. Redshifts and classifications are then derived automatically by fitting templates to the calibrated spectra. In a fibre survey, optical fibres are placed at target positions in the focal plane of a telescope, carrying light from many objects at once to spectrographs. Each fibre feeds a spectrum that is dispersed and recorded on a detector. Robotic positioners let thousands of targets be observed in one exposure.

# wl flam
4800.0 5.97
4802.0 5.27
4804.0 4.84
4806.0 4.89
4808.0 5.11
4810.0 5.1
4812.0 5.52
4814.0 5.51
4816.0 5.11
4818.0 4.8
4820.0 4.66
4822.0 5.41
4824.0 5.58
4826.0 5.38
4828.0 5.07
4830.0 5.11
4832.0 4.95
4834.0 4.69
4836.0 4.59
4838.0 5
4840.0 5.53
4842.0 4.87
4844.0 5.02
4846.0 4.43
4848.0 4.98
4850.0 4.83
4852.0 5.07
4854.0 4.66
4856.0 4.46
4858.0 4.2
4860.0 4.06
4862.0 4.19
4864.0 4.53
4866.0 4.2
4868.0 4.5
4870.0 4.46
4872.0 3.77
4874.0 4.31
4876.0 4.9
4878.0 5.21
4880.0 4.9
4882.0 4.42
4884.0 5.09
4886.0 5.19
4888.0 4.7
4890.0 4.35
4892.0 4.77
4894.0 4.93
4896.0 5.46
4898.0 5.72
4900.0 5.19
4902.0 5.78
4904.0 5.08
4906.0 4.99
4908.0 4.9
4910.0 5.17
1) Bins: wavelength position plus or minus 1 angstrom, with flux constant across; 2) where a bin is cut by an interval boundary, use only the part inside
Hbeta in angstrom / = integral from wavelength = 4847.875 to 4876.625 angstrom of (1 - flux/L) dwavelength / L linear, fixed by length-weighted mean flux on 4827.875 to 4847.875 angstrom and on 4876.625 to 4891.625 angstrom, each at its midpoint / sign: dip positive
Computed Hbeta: 2.5 angstrom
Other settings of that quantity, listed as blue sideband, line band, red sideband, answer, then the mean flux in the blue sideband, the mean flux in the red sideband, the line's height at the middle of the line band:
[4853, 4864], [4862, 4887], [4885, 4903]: 0.46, 4.33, 5.12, 4.69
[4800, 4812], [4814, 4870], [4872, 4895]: 1.77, 5.16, 4.75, 4.97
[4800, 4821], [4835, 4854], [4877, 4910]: 0.68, 5.12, 5.05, 5.09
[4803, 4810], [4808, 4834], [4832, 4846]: -1.14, 4.97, 4.91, 4.94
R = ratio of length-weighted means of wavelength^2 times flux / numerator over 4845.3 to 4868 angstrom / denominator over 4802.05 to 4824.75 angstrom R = 0.89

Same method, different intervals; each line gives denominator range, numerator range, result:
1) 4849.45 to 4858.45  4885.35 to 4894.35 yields 1.04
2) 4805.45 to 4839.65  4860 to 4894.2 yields 0.92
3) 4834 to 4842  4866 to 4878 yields 0.91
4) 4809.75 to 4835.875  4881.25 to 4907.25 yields 1.02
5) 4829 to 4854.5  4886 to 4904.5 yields 1.07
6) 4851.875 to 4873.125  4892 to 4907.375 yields 1.23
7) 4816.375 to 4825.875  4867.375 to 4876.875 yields 0.87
